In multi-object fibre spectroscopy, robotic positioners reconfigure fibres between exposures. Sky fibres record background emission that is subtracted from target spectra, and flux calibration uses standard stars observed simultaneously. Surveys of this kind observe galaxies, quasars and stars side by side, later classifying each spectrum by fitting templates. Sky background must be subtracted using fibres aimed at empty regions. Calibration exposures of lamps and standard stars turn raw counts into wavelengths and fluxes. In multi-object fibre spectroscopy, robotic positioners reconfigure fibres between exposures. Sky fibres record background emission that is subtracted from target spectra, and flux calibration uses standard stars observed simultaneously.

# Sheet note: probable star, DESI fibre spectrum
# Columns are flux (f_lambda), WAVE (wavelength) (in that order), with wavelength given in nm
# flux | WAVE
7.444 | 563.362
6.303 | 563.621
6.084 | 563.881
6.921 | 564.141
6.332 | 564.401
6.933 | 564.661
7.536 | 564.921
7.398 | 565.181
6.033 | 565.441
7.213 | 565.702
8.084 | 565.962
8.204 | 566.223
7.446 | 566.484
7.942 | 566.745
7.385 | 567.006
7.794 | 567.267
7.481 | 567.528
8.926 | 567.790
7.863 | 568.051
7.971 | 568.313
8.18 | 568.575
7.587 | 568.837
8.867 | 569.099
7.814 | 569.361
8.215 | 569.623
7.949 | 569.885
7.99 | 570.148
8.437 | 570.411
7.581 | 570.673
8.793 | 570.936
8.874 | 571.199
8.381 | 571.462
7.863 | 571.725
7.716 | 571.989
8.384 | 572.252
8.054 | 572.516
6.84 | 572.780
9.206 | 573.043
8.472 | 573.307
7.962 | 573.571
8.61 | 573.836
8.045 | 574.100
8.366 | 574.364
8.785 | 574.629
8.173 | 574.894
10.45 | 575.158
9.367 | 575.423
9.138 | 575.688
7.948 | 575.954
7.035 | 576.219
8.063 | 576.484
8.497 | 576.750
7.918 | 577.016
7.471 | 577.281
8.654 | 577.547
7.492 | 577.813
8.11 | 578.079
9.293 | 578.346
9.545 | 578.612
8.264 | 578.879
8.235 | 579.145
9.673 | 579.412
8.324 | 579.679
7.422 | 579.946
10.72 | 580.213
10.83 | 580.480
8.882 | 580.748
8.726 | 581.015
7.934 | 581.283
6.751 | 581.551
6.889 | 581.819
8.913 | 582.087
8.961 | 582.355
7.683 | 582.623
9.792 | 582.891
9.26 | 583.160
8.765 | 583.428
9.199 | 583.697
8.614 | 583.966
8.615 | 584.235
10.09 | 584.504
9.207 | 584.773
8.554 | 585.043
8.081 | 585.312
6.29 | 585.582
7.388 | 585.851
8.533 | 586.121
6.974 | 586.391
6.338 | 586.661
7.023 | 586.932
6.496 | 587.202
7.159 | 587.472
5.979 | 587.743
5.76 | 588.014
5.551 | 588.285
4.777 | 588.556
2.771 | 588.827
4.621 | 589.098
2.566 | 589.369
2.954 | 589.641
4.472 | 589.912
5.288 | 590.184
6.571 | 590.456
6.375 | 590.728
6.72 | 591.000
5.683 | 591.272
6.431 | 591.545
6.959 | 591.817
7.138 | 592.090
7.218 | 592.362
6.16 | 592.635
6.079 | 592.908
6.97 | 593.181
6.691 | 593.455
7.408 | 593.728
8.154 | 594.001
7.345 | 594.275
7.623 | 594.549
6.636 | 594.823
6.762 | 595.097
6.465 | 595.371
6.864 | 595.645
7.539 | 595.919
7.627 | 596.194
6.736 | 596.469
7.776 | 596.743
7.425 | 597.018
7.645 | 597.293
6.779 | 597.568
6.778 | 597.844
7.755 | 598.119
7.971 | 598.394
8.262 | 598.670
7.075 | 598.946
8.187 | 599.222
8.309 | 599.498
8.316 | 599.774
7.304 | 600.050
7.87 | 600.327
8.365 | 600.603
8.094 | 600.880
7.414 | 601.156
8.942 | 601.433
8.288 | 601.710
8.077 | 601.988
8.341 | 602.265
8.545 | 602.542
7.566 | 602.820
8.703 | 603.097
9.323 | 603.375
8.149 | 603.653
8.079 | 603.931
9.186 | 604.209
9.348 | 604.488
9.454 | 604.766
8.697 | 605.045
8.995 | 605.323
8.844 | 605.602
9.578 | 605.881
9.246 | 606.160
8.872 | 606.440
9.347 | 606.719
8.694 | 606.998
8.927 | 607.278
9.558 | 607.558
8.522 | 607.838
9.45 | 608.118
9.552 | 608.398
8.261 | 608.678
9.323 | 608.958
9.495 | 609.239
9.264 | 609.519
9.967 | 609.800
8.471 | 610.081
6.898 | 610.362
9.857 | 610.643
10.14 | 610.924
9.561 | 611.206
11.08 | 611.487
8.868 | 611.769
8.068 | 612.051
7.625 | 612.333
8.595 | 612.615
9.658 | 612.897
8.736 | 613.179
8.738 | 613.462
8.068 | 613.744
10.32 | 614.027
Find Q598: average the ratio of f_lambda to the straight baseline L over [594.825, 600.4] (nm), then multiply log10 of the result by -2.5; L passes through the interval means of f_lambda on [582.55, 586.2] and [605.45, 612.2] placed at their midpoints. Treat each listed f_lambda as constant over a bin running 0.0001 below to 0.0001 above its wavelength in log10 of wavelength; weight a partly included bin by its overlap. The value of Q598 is 0.19 mag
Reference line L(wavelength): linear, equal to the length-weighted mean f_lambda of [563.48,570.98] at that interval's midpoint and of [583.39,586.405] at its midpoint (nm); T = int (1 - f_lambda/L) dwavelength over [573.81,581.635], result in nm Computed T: -0.47 nm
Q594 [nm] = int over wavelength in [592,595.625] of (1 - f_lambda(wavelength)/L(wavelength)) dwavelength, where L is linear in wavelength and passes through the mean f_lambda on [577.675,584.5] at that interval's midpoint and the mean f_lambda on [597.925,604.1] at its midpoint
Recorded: 0.59 nm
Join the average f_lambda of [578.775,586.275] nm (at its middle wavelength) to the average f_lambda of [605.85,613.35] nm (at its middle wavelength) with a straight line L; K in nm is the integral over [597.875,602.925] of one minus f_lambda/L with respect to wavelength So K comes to 0.51 nm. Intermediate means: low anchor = 8.59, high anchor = 9.09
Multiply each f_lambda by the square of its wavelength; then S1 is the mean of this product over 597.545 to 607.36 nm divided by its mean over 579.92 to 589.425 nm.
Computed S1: 1.2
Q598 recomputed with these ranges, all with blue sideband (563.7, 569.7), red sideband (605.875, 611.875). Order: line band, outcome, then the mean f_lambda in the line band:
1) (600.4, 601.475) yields 0.10 mag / 8.12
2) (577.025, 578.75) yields -0.05 mag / 8.39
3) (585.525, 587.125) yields 0.17 mag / 7.11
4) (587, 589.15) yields 0.47 mag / 5.47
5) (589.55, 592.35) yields 0.39 mag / 5.97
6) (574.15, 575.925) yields -0.14 mag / 8.93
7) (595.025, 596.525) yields 0.23 mag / 7.02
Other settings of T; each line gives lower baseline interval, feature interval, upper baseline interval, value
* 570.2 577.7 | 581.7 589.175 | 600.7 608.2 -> 0.90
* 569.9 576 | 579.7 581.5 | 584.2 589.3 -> -0.34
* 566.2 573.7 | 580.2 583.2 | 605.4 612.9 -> -0.11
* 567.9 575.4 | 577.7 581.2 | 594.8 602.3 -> -0.34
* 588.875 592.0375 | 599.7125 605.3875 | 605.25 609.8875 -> -0.28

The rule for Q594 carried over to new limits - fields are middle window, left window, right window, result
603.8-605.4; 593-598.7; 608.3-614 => -0.13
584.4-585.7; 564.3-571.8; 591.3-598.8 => -0.18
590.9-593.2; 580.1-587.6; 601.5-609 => 0.52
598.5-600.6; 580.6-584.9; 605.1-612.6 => 0.23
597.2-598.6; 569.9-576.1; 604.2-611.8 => 0.24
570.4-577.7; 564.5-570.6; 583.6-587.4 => -0.45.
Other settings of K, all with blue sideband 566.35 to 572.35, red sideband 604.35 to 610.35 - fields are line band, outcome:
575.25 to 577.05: -0.023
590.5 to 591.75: 0.331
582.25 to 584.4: -0.112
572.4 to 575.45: -0.117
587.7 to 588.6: 0.318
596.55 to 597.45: 0.130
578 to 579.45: -0.089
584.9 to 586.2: 0.115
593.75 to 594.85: 0.154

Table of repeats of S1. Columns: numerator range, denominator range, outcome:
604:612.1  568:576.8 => 1.25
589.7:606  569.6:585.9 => 0.96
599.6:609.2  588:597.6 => 1.43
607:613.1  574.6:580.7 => 1.17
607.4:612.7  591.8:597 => 1.35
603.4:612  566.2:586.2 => 1.21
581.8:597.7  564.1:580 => 0.91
